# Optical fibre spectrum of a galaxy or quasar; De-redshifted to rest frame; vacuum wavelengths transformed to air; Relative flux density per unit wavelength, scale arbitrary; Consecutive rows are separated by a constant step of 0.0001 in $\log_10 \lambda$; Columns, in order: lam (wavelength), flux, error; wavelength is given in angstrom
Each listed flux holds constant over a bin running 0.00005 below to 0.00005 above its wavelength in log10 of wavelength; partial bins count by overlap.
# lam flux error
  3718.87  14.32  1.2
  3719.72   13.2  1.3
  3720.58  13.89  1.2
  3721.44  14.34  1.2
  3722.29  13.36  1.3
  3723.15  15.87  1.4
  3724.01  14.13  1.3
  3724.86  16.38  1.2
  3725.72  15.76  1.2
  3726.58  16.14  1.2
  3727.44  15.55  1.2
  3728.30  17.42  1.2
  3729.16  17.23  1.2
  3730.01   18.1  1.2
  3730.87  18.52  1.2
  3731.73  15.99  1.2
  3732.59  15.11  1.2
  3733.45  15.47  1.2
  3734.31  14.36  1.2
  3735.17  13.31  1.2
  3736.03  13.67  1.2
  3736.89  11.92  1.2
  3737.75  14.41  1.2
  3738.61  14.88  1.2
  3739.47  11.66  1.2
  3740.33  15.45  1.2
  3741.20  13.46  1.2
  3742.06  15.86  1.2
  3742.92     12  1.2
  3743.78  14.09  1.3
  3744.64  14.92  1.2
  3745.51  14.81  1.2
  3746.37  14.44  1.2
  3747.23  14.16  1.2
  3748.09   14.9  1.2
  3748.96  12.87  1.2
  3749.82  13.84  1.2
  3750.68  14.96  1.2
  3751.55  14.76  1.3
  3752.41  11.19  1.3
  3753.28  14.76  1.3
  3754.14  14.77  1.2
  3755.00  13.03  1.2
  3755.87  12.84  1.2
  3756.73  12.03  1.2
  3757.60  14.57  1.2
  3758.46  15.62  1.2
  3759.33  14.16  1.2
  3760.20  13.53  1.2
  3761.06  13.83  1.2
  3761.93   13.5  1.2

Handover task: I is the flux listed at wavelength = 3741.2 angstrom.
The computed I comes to 13.46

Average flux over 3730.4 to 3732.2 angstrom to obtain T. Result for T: 17.2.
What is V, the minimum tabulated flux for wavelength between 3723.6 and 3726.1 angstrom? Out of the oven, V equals 14.13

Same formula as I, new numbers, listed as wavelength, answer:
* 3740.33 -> 15.45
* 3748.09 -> 14.9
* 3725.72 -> 15.76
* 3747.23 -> 14.16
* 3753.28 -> 14.76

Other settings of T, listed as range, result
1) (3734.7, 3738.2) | 13.4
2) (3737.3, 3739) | 14.6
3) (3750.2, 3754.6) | 14.1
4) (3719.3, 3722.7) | 13.7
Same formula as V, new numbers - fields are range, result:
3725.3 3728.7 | 15.55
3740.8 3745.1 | 12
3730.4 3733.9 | 15.11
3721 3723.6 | 13.36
